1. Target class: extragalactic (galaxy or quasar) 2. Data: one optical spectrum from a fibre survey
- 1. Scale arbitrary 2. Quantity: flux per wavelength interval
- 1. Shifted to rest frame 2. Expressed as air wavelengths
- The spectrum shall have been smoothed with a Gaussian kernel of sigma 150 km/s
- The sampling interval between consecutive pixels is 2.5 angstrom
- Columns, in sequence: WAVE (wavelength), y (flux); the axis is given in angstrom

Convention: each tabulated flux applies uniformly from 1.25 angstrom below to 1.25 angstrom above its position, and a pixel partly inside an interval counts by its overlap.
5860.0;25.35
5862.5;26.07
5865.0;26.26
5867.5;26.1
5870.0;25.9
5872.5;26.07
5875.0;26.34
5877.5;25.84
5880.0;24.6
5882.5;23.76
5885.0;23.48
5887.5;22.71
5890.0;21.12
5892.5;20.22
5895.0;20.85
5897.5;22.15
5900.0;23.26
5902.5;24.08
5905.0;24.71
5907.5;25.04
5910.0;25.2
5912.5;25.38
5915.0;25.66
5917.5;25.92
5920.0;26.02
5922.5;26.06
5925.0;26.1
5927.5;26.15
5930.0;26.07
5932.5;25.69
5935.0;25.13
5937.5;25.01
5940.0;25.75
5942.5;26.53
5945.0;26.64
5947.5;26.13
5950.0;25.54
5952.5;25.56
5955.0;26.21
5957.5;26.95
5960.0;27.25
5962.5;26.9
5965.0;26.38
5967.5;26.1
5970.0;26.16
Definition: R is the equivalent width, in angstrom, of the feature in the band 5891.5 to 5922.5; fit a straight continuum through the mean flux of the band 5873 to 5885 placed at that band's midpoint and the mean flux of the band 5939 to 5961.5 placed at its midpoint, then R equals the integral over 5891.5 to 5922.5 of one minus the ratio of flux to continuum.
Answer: 1.7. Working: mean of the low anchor 25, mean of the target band 24.2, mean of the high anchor 26.3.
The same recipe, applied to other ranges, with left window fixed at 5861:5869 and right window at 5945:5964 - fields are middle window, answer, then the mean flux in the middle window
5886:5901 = 2.56 angstrom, 21.7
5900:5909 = 0.61 angstrom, 24.4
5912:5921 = 0.17 angstrom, 25.8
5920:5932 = 0.11 angstrom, 26.1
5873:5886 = 0.62 angstrom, 24.9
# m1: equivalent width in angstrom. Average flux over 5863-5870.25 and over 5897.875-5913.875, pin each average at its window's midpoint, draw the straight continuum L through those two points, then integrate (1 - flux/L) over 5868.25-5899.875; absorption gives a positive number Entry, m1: 2.2 angstrom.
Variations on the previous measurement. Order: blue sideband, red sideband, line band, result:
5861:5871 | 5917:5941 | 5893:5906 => 1.6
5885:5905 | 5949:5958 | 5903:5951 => -2.7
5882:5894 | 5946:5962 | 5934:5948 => -0.2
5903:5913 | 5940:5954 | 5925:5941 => 0.0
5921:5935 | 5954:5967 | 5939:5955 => 0.2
